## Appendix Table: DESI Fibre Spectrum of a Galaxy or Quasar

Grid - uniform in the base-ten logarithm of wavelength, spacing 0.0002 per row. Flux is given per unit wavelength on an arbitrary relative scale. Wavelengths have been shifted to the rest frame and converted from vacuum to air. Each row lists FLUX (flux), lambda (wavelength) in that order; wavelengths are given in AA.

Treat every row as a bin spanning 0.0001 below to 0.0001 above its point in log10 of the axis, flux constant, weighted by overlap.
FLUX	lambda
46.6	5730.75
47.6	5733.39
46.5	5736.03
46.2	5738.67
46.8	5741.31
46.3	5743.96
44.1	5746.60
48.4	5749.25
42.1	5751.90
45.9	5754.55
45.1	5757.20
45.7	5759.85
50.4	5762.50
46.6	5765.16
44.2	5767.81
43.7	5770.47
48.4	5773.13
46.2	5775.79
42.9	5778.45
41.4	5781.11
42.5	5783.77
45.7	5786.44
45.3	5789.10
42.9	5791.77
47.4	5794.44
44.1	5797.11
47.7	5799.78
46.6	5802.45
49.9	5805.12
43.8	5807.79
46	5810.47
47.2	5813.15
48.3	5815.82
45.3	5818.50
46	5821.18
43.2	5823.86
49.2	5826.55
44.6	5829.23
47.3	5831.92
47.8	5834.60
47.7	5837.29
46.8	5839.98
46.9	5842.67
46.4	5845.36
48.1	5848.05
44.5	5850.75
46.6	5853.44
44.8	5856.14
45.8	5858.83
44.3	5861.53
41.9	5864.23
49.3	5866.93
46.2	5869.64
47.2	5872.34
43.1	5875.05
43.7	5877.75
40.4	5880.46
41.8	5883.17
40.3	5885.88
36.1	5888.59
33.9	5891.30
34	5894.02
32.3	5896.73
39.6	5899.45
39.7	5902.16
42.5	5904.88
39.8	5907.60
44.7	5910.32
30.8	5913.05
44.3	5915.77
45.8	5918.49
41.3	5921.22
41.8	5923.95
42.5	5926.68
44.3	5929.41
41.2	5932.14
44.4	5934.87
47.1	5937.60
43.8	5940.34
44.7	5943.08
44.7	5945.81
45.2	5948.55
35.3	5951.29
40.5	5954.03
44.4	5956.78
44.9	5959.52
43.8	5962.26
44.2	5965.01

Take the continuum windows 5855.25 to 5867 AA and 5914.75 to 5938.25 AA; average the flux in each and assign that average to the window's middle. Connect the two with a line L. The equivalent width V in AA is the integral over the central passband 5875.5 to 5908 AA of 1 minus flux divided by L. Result 4.01 AA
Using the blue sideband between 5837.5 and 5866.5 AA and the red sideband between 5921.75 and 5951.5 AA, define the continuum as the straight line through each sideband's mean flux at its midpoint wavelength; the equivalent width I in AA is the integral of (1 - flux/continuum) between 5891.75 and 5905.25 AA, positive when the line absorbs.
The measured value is 2.3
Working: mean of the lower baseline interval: 45.8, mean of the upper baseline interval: 43.4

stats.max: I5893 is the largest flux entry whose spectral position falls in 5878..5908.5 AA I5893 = 42.5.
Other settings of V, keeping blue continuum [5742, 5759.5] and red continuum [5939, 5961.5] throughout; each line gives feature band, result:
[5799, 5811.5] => -0.6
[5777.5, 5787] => 0.4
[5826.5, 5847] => -1.2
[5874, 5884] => 0.4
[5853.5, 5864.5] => -0.2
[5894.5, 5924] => 2.4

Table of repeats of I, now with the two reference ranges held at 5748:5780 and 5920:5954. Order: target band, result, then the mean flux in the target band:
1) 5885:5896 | 2.0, 35.7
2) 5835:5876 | -1.6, 46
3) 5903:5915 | 1.0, 39.7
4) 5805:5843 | -1.5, 46.6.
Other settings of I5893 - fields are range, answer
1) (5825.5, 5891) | 49.3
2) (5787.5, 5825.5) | 49.9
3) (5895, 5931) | 45.8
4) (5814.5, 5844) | 49.2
